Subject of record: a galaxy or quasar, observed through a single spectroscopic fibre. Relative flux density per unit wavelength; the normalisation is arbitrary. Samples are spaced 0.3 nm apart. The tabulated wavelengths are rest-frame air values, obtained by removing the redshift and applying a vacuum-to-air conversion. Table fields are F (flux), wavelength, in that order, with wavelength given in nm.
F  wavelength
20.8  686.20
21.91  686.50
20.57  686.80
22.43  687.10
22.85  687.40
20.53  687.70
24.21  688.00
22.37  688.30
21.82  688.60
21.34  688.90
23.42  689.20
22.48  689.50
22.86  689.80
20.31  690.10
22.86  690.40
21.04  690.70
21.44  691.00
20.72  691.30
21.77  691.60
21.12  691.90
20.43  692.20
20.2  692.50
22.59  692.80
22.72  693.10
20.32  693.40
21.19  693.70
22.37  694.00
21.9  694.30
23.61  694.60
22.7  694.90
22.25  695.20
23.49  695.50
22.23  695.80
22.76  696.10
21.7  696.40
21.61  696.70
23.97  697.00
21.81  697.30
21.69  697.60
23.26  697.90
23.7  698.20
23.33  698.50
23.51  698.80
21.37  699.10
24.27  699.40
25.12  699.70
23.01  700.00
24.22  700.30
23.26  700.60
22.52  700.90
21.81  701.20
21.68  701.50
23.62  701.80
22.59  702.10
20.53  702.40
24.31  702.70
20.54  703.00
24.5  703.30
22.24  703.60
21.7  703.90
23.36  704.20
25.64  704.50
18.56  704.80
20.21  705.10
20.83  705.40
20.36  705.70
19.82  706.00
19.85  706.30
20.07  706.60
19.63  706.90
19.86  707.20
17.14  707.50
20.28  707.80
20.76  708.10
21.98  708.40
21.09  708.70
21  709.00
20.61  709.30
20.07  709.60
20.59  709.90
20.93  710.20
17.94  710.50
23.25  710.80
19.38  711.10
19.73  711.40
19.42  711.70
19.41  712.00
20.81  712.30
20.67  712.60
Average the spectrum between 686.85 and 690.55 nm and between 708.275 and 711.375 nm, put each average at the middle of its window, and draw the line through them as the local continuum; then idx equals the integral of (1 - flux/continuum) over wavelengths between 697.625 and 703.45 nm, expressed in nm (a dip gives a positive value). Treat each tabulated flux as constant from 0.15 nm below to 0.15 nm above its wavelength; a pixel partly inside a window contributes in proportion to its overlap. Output -0.45 nm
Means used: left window 22.2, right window 20.6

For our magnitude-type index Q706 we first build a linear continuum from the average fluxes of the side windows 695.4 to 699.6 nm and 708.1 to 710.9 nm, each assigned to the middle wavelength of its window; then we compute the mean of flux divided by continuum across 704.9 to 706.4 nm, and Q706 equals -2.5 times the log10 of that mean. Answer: 0.065 mag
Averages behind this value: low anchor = 22.8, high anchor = 20.8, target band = 20.2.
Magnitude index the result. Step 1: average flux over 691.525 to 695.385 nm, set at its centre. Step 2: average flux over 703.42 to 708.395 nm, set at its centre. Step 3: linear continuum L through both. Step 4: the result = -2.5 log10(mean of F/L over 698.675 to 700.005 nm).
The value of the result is -0.11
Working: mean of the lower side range 21.8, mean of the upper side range 20.7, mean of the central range 23.5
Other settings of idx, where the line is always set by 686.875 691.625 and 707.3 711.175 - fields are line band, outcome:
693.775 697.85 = -0.19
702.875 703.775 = -0.07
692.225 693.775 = 0.03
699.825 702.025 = -0.19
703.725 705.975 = -0.07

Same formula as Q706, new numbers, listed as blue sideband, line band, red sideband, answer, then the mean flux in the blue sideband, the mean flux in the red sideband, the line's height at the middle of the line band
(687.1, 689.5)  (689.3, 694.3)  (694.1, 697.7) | 0.043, 22.4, 22.5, 22.4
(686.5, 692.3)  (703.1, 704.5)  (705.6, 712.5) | -0.126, 21.8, 20.2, 20.6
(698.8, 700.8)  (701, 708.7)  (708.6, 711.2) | 0.038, 23.5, 20.6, 22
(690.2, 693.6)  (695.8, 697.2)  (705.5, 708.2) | -0.080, 21.4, 19.8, 20.9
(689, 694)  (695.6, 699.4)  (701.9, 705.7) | -0.041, 21.6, 22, 21.8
